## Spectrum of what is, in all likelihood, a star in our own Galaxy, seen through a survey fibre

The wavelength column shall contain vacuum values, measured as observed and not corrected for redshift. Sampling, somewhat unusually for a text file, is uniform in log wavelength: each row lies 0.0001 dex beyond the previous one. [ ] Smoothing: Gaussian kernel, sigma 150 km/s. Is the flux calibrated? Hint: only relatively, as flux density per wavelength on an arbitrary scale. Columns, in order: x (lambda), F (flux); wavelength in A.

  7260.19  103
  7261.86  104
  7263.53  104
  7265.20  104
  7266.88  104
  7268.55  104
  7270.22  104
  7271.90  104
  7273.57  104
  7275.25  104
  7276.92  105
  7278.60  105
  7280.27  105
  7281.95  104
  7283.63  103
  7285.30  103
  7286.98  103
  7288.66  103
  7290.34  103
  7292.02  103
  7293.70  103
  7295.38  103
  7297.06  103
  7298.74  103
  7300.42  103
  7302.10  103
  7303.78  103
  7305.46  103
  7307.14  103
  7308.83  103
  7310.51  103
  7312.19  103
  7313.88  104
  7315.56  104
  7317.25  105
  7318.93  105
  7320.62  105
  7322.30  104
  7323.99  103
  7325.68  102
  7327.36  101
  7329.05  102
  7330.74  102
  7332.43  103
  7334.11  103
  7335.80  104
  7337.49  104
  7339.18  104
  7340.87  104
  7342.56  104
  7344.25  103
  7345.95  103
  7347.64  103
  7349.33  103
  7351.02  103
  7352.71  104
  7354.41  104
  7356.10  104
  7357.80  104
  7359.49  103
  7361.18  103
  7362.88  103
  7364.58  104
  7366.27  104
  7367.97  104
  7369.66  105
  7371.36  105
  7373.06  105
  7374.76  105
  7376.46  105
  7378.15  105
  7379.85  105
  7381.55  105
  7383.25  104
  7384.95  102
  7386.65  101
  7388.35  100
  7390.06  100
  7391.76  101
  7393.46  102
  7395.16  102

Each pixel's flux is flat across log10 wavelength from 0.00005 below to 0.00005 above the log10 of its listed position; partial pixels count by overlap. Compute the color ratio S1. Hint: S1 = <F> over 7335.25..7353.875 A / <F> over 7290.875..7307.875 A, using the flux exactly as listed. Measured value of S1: 1.00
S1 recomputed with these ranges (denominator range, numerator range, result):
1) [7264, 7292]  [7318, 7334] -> 0.99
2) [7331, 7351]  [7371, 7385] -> 1.01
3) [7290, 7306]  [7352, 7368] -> 1.01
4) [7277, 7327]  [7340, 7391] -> 1.00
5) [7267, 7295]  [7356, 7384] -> 1.01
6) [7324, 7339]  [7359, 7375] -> 1.01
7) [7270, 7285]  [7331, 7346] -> 0.99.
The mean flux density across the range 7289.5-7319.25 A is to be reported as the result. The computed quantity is 103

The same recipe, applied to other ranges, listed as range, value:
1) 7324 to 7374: 103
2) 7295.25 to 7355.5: 103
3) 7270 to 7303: 104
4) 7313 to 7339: 103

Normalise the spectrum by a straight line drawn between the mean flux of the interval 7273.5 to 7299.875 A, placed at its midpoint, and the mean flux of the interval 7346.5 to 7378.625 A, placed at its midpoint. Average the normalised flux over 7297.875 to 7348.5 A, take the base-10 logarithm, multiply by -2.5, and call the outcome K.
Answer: 0.00 mag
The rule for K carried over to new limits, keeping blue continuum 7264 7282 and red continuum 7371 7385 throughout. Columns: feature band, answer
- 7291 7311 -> 0.01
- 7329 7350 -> 0.01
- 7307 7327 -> 0.01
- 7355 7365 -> 0.01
